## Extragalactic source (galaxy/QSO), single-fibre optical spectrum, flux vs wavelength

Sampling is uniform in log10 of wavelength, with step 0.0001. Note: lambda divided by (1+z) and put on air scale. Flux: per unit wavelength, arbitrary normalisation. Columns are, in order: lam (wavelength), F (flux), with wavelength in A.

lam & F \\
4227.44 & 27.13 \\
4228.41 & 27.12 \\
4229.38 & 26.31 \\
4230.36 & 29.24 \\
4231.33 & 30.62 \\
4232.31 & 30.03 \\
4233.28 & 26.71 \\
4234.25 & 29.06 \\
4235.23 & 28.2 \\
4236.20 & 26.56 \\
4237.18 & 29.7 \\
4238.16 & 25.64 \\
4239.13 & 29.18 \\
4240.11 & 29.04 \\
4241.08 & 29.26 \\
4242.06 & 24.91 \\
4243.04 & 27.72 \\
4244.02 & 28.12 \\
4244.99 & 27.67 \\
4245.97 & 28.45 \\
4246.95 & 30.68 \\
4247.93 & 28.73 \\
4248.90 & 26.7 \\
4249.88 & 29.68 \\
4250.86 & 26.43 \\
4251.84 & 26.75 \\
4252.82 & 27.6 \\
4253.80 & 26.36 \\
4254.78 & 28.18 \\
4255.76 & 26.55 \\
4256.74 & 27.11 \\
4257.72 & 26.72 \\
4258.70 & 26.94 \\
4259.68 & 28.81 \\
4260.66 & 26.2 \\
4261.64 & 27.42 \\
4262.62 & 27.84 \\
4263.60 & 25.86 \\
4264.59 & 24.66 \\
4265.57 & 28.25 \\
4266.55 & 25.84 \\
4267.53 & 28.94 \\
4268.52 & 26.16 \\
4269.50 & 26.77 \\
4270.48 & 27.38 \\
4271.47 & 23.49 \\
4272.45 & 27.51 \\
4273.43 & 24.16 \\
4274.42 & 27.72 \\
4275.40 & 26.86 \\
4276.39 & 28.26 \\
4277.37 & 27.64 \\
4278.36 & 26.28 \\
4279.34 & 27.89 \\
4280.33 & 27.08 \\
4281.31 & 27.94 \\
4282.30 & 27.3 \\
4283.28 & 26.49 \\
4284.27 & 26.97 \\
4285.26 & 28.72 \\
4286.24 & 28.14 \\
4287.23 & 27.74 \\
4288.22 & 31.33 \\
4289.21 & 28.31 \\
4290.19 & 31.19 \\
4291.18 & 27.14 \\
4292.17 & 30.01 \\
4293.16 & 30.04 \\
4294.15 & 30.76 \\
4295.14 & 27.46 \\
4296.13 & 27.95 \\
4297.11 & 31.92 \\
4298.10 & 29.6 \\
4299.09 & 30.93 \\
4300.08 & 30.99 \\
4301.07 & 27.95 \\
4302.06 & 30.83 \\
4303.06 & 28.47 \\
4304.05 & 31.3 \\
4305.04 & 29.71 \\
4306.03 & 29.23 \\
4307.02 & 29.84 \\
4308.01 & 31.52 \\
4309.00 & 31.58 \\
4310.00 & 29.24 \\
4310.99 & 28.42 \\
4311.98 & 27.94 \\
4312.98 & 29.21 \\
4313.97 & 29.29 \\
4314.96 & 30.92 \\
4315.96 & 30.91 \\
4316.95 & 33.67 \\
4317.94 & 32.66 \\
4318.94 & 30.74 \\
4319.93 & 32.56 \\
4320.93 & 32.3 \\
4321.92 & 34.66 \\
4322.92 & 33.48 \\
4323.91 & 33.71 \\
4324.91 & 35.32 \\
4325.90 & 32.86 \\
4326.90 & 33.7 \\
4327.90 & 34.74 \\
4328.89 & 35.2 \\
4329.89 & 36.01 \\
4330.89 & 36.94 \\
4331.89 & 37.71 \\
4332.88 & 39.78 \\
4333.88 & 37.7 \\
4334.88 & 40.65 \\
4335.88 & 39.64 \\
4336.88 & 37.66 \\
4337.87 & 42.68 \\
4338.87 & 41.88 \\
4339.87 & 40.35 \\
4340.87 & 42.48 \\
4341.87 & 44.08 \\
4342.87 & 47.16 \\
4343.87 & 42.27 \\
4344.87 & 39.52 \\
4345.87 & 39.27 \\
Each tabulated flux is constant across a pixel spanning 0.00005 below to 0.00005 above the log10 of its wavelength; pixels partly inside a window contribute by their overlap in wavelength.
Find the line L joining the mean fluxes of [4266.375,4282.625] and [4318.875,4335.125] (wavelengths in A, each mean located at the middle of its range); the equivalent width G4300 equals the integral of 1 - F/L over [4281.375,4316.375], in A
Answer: 1.5 A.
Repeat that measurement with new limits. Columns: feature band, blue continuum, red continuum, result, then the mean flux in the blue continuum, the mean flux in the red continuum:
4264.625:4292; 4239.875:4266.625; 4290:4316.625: 1.1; 27.5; 29.8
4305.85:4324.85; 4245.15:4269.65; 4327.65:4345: 2.8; 27.4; 39.9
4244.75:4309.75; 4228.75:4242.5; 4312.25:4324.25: 4.2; 28.2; 31.9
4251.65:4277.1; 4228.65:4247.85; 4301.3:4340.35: 2.6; 28.3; 33.7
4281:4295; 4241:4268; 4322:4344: 1.5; 27.4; 38.3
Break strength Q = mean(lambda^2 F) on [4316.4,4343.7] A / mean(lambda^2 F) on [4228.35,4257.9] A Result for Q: 1.38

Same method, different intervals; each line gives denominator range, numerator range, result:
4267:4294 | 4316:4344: 1.37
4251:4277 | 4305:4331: 1.22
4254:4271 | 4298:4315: 1.13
